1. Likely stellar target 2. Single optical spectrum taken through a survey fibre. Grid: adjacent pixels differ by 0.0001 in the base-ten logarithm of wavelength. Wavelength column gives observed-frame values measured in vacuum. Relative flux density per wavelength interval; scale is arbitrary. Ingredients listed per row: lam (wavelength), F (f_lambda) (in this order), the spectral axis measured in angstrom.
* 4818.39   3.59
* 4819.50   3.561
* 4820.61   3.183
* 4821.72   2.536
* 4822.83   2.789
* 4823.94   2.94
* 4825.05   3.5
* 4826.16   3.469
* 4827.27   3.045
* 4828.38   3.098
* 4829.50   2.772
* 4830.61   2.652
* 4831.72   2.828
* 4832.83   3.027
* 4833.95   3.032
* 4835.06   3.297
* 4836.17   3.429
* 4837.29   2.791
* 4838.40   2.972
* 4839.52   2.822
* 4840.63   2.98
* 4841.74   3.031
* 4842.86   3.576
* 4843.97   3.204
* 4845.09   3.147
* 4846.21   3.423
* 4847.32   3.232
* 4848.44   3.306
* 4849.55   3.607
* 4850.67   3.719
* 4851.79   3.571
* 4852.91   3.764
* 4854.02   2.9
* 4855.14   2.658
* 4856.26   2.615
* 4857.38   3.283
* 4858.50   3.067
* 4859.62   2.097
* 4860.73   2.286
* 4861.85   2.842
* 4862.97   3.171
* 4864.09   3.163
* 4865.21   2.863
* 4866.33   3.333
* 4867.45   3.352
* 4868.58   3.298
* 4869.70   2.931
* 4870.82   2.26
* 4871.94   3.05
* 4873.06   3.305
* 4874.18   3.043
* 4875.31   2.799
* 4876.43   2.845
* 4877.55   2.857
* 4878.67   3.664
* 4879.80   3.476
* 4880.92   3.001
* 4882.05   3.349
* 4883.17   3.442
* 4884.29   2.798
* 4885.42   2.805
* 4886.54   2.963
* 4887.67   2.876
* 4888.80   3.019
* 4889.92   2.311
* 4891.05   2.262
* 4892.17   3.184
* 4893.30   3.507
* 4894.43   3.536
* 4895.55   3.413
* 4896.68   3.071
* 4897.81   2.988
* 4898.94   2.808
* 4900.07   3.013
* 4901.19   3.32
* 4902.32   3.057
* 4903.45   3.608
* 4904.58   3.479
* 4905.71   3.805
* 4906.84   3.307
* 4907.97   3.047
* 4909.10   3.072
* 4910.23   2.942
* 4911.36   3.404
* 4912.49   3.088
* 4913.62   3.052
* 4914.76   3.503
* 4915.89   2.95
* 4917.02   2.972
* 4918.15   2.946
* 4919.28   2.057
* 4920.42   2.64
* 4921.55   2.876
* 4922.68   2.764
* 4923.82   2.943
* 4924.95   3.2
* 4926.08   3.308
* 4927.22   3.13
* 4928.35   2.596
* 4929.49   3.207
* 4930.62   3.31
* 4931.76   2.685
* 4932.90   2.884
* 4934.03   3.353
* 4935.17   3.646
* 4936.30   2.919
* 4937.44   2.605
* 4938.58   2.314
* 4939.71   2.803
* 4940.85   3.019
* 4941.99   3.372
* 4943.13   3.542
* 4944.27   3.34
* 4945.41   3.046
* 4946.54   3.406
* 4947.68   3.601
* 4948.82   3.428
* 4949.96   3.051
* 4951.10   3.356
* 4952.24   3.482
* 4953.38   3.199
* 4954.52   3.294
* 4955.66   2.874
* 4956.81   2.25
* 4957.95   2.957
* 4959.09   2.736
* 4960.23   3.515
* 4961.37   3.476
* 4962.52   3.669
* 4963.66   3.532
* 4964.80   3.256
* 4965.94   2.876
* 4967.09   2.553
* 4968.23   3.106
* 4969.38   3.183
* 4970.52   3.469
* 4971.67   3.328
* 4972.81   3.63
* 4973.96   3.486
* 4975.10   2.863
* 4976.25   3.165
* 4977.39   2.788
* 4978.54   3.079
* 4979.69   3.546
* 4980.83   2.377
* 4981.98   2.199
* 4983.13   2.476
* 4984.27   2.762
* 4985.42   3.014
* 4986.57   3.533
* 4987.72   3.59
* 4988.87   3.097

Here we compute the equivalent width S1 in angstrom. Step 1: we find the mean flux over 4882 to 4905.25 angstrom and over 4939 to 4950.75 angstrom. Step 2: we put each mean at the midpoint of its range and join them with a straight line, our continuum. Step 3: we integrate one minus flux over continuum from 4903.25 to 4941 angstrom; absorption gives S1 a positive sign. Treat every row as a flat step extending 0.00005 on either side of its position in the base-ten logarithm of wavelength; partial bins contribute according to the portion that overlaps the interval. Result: 1.7 angstrom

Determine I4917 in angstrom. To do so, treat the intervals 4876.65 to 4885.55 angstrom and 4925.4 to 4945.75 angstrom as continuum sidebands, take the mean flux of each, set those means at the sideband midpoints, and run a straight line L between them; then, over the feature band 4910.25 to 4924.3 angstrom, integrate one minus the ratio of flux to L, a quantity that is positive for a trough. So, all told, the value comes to 0.76 angstrom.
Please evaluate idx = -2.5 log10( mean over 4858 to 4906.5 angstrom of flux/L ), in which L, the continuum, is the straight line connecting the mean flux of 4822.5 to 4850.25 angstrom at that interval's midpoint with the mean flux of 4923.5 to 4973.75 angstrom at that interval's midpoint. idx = 0.03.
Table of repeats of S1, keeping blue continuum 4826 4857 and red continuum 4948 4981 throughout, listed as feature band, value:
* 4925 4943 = 0.8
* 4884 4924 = 1.4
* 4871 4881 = 0.2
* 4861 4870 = 0.1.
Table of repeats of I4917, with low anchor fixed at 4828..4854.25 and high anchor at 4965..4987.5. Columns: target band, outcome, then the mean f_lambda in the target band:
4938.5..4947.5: -0.3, 3.17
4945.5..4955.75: -0.8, 3.31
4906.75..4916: -0.1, 3.15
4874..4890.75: 0.7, 3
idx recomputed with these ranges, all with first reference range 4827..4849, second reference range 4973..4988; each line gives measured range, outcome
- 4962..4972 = -0.07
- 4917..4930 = 0.05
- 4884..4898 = 0.02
